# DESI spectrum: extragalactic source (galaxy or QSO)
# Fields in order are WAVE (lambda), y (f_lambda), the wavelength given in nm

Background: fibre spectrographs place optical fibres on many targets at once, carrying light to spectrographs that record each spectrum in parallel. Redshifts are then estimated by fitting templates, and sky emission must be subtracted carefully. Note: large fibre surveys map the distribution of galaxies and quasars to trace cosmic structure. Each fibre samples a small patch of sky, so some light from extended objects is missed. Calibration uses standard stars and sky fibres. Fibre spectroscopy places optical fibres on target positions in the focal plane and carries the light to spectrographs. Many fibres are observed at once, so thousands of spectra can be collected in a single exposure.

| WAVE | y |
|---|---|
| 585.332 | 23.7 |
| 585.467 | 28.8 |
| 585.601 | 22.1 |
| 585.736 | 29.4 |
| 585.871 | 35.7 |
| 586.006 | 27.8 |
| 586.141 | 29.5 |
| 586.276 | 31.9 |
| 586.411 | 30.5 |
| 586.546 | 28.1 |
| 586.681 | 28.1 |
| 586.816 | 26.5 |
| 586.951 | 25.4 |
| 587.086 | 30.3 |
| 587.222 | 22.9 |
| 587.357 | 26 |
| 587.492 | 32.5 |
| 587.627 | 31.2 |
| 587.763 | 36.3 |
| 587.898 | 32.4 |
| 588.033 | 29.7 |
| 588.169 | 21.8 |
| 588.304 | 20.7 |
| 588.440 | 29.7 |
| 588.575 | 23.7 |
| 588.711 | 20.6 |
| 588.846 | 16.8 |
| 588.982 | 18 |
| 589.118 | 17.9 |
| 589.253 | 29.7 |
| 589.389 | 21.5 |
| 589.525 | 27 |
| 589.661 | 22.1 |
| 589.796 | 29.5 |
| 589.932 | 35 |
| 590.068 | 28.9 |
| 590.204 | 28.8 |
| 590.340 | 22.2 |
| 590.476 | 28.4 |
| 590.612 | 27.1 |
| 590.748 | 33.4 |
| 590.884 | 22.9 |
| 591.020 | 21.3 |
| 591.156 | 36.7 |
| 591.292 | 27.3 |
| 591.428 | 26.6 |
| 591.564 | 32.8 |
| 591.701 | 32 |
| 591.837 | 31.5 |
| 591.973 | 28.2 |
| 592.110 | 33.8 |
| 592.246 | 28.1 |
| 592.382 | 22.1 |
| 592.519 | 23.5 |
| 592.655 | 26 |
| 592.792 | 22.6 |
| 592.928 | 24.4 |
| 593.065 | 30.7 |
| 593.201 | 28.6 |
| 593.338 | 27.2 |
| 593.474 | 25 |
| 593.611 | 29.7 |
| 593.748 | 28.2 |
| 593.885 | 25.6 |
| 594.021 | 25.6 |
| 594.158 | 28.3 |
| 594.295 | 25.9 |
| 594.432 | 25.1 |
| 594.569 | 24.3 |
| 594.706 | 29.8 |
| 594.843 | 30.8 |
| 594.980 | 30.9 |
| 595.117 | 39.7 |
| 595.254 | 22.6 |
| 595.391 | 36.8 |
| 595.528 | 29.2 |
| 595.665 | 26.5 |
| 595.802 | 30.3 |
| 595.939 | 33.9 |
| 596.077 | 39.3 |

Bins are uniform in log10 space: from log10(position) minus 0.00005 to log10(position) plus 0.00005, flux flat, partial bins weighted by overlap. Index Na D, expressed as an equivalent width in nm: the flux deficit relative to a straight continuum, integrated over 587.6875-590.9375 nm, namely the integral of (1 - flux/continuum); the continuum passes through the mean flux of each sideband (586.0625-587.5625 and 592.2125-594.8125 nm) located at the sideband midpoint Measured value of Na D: 0.19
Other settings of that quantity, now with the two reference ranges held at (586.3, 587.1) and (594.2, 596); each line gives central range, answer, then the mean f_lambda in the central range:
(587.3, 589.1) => 0.16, 25.9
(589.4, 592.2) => 0.03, 28.6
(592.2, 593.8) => 0.16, 26.3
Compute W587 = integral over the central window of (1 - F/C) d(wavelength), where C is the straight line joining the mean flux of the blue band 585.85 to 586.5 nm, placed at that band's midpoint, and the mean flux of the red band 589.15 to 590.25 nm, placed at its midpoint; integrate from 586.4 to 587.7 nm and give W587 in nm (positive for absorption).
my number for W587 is 0.08 nm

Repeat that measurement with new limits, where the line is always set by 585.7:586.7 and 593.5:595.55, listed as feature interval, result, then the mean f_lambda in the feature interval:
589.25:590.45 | 0.10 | 27.1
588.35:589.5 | 0.28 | 22.4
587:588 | 0.00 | 30.1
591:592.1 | -0.03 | 30.1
